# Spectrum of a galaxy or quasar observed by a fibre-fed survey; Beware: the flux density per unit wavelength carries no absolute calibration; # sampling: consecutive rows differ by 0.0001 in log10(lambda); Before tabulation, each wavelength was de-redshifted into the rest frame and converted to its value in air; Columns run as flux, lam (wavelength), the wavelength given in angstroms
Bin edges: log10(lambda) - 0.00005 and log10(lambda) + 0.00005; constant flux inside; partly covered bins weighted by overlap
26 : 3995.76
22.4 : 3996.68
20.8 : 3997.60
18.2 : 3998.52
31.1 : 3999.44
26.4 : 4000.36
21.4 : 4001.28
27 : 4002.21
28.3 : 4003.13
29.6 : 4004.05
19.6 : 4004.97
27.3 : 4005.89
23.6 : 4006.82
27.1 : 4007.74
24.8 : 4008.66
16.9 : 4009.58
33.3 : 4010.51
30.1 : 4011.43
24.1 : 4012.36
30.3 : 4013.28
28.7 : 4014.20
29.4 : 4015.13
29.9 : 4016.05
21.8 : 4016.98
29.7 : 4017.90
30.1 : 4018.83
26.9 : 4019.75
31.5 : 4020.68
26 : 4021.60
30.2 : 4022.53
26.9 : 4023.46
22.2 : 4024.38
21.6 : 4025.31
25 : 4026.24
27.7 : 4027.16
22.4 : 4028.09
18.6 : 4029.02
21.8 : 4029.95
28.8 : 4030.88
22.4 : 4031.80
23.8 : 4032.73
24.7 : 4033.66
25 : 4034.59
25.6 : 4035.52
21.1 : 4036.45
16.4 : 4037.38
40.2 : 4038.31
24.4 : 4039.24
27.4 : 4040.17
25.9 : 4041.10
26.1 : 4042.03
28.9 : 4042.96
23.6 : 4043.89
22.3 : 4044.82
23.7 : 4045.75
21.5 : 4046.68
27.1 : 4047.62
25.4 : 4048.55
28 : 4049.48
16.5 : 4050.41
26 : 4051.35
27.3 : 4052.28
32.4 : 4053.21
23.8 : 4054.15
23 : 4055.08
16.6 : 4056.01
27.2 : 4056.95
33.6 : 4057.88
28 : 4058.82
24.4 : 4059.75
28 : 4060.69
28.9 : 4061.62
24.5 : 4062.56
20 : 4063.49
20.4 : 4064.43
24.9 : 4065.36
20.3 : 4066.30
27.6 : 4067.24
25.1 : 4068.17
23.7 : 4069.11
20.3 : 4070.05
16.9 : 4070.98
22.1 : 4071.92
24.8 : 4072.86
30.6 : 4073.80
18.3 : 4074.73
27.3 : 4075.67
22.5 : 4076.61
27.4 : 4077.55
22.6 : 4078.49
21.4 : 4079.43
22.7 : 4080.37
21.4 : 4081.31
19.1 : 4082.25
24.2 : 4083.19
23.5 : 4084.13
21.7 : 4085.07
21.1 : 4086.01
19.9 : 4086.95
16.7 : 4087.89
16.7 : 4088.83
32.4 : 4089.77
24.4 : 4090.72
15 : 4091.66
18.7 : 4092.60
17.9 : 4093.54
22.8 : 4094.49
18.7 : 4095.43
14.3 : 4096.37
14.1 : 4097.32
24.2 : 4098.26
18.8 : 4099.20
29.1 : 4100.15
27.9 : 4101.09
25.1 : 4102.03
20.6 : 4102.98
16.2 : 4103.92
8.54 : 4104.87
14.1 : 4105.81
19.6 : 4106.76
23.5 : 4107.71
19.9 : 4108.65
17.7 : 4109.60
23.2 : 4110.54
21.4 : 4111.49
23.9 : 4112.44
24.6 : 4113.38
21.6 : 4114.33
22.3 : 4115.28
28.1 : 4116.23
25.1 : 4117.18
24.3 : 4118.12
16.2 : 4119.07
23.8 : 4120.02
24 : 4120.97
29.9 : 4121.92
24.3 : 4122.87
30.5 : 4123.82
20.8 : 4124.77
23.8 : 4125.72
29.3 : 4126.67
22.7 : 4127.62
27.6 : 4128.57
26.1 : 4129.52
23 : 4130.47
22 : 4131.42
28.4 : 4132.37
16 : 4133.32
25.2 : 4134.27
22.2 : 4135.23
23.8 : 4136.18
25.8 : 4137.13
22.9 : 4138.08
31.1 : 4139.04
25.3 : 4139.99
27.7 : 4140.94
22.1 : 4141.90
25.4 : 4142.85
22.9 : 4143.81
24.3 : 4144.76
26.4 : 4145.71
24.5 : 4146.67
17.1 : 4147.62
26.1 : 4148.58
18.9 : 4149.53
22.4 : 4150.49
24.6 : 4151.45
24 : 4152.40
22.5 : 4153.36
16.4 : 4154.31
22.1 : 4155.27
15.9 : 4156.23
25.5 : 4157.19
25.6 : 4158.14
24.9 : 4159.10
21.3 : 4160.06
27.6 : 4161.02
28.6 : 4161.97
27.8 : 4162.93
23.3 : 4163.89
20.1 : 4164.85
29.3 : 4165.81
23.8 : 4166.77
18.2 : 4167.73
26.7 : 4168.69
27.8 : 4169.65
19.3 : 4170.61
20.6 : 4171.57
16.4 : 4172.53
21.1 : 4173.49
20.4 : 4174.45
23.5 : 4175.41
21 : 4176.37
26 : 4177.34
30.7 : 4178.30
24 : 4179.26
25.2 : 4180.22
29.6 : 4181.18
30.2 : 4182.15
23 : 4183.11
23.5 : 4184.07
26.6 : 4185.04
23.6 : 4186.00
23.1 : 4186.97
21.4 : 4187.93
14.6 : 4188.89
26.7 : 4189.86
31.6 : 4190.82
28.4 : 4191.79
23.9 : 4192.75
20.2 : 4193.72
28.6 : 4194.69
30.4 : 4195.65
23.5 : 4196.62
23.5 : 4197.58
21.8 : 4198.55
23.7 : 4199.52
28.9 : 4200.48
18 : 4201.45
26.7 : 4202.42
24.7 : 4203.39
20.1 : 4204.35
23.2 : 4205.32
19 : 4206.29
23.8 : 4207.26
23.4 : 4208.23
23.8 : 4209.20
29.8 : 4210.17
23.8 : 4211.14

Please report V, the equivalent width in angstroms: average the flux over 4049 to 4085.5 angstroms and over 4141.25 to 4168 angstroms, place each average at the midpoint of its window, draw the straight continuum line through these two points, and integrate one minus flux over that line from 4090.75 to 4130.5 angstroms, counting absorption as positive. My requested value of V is 2.8 angstroms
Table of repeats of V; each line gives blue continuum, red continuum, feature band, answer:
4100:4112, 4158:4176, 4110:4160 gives -4.7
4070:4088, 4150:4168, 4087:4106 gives 2.3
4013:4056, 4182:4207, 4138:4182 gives 1.2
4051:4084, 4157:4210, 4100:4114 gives 1.9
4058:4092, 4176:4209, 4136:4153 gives -0.2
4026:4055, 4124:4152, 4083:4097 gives 2.4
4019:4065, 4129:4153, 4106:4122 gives 1.1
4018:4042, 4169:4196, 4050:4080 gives 1.2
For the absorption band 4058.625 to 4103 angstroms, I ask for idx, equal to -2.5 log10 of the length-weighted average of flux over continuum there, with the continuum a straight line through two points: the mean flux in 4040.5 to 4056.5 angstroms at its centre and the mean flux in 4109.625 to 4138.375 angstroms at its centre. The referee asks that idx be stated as 0.086 mag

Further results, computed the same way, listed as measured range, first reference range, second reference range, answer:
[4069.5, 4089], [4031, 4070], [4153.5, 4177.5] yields 0.11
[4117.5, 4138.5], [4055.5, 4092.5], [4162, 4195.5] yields -0.02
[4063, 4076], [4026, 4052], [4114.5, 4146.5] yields 0.08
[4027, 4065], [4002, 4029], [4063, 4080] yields -0.01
